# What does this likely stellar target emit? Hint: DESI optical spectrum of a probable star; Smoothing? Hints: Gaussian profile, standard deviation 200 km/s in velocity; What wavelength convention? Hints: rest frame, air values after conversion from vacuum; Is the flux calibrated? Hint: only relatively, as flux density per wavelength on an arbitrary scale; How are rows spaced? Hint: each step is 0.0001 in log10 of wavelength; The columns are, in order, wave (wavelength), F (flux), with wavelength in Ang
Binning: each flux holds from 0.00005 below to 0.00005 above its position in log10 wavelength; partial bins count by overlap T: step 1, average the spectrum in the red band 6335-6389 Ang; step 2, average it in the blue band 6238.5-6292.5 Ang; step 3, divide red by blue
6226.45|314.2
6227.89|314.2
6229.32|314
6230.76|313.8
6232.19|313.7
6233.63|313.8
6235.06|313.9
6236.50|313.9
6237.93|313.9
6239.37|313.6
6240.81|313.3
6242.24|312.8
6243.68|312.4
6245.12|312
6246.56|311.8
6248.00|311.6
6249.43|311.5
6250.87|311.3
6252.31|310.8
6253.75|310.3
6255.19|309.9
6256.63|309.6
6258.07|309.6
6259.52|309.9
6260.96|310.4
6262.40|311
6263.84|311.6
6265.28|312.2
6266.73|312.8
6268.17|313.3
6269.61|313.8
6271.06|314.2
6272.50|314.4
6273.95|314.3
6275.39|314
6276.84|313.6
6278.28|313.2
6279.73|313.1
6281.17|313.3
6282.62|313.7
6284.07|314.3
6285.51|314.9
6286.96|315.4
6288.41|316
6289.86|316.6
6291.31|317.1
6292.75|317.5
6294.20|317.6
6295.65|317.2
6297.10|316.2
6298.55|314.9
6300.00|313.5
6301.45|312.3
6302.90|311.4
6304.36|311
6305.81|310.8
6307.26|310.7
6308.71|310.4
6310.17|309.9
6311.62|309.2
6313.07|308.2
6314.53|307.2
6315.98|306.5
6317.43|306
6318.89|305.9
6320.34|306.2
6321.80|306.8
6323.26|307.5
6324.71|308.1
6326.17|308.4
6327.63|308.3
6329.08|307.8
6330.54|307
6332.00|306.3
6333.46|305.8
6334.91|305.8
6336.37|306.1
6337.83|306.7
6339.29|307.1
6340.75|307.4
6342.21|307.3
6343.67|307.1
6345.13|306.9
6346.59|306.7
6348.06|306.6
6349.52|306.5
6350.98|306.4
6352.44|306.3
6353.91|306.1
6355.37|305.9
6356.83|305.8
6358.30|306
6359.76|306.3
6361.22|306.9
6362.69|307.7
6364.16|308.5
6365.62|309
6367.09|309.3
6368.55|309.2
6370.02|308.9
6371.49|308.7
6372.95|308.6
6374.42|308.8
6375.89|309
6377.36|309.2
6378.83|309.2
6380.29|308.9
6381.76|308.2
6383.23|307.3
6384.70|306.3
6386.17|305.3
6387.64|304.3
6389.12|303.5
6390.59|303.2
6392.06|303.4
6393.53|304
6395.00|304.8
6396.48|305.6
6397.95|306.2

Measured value 0.98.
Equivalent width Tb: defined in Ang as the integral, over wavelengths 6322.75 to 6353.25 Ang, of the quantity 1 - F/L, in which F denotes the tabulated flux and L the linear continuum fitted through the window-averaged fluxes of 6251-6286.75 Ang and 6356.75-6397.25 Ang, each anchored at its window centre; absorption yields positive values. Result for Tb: 0.2 Ang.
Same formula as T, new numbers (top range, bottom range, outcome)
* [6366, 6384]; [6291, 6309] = 0.98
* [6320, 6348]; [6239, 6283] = 0.98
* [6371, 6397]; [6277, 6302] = 0.97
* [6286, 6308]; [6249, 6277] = 1.01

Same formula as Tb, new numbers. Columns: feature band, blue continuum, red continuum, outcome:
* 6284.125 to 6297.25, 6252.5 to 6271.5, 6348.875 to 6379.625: -0.3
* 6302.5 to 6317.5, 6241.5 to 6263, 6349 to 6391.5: 0.0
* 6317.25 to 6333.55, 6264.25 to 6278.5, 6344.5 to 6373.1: 0.1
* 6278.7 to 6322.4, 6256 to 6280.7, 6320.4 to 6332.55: -0.4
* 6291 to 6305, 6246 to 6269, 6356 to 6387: -0.2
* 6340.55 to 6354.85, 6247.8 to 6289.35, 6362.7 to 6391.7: 0.1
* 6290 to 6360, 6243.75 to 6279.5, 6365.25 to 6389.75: 0.2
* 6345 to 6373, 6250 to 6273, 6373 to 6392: 0.0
